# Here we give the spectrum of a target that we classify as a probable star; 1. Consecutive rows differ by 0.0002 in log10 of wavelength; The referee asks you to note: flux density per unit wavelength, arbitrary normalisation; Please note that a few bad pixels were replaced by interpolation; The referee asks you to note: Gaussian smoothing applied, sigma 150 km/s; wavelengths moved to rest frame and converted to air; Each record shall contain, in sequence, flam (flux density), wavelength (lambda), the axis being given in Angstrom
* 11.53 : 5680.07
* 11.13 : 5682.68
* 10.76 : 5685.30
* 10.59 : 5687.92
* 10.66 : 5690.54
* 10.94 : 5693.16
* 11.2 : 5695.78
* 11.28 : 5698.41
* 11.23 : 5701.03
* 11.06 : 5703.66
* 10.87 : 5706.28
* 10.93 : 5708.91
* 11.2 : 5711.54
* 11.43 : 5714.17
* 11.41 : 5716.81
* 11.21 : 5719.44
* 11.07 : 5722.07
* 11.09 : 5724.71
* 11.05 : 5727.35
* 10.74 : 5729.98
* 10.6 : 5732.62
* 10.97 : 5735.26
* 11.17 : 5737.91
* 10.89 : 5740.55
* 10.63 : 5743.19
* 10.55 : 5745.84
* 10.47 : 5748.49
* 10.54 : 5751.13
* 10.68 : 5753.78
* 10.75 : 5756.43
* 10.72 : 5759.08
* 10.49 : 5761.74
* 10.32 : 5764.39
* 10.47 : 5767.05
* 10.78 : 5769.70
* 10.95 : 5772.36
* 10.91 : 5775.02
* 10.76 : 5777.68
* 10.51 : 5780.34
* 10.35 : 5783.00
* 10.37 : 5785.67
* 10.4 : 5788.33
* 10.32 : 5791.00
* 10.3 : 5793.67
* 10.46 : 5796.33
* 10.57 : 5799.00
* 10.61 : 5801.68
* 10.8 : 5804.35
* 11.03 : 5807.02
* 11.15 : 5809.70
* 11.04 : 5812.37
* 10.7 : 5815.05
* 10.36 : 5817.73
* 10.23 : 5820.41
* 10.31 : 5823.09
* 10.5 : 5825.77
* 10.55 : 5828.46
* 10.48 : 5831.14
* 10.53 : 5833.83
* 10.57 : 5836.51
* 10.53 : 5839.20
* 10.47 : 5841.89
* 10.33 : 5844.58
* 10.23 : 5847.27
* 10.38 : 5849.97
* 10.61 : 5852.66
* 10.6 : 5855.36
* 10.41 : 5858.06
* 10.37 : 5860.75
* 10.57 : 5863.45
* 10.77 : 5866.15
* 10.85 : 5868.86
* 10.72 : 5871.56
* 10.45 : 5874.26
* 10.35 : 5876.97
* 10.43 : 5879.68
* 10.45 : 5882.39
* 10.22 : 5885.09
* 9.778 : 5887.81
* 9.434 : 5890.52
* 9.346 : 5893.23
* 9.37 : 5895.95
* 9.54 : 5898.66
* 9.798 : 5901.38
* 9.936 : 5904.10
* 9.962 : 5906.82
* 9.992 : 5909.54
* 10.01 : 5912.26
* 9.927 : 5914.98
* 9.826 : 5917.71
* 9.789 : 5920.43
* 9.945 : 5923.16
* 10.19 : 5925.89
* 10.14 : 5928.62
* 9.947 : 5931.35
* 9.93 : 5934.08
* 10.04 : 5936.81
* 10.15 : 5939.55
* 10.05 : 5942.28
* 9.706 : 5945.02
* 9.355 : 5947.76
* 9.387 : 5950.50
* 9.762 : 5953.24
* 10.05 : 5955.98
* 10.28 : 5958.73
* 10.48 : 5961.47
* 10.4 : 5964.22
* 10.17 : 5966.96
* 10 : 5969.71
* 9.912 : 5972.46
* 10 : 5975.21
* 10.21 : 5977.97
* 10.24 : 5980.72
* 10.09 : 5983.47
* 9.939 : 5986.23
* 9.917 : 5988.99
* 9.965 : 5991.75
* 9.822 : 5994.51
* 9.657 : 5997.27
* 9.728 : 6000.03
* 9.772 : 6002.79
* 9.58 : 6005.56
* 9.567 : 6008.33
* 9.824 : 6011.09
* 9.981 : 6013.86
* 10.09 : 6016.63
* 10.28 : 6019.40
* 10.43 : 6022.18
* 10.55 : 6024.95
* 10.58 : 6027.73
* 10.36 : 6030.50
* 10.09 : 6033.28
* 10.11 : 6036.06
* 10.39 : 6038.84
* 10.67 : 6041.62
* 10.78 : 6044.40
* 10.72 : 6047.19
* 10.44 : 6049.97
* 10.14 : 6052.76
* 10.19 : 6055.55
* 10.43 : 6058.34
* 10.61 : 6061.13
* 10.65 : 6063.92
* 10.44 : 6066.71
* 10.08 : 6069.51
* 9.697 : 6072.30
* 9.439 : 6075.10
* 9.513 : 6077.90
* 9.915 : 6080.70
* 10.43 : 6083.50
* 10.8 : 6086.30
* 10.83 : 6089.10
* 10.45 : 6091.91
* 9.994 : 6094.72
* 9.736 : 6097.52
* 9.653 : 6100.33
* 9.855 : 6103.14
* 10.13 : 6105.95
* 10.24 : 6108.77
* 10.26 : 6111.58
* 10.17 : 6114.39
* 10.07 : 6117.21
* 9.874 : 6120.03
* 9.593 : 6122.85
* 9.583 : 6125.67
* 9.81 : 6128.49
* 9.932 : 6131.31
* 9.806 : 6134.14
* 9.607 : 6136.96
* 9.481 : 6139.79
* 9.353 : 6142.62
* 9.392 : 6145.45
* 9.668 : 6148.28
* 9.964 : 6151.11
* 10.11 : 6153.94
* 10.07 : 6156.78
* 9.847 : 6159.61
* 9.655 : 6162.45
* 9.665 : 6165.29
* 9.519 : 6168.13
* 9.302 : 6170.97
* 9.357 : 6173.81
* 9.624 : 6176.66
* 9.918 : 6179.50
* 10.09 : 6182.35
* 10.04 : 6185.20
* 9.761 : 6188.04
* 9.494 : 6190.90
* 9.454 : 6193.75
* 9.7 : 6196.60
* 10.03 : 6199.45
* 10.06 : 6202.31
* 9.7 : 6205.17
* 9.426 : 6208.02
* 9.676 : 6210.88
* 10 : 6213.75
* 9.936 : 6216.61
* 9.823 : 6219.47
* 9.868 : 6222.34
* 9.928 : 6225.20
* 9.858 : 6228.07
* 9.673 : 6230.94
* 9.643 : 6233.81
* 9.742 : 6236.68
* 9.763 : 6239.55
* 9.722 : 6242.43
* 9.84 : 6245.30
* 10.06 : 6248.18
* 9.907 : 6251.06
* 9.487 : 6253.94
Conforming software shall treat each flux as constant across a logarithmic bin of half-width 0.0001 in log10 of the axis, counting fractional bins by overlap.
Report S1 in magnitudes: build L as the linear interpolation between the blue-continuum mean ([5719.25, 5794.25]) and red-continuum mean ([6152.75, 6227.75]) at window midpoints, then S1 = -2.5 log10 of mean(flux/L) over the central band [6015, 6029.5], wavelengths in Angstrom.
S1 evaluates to -0.027 mag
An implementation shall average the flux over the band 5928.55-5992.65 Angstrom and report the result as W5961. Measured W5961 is 10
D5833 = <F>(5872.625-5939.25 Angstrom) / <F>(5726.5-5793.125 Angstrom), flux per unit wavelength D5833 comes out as 0.9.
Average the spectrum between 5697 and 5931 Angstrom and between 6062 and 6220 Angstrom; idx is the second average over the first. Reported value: 0.94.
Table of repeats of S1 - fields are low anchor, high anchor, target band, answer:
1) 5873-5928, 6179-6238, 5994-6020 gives 0.01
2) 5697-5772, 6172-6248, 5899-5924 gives 0.06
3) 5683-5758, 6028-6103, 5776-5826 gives 0.02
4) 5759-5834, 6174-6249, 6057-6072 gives -0.03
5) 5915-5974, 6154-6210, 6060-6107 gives -0.03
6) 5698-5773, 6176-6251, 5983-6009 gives 0.05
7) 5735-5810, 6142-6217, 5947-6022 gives 0.02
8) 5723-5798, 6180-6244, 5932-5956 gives 0.05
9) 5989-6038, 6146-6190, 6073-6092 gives -0.03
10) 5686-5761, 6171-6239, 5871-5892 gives 0.04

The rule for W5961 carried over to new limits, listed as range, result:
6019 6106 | 10.3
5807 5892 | 10.5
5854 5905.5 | 10.2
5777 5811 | 10.6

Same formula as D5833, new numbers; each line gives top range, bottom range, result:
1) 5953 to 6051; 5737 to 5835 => 0.96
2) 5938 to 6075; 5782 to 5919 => 0.98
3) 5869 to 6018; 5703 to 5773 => 0.92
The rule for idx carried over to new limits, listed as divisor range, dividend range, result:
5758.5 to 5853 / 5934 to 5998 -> 0.95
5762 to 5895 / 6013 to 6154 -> 0.96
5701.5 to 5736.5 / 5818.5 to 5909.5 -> 0.93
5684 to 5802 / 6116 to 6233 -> 0.90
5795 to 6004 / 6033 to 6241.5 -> 0.98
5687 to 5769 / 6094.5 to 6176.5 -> 0.90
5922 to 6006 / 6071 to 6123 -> 1.01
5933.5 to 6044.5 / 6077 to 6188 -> 0.98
